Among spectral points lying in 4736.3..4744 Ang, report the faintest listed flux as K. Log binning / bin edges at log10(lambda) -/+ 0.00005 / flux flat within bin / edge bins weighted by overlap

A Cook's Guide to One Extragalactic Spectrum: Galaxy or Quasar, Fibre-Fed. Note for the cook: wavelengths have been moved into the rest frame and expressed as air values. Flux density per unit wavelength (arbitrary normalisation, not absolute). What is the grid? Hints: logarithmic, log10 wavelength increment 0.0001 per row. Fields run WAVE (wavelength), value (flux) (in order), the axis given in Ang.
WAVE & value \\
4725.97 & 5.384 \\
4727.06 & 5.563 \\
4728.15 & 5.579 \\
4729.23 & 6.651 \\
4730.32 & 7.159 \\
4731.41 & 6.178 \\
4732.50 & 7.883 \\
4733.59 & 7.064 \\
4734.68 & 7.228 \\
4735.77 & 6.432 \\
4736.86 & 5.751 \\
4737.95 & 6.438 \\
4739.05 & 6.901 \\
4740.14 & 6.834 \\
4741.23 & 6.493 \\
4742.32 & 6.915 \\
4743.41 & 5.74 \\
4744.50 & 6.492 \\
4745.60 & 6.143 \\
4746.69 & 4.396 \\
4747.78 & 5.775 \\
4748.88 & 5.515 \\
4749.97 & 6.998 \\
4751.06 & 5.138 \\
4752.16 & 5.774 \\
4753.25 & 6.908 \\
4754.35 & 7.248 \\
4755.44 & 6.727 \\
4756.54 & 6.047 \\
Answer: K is 5.74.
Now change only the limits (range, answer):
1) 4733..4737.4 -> 5.751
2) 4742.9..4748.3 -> 4.396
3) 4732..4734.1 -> 7.064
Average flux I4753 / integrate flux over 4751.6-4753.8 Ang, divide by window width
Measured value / 6.32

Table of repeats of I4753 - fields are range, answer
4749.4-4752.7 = 5.97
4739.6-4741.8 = 6.68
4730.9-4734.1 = 7.05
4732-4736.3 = 7.15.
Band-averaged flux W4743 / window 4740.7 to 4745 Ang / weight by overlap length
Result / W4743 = 6.42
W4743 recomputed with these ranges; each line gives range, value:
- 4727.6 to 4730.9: 6.47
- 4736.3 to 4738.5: 6.09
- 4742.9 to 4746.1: 6.12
